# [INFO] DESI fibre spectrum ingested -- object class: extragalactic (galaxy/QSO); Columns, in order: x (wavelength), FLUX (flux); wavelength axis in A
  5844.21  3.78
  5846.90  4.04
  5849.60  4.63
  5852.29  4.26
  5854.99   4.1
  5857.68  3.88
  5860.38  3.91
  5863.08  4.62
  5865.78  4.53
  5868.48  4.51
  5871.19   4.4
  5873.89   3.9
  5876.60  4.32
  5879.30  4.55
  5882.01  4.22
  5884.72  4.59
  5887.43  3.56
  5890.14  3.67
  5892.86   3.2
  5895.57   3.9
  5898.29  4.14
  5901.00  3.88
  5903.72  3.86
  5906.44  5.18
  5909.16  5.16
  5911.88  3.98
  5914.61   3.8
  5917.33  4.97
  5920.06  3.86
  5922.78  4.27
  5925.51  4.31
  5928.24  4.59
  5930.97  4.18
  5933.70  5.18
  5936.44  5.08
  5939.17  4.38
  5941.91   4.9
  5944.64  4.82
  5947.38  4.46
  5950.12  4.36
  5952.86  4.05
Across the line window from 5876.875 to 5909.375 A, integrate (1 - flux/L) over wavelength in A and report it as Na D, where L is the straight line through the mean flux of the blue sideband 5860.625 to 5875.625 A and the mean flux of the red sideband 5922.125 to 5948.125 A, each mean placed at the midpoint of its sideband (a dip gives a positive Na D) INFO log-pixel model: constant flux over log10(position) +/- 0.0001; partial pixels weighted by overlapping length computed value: 2.4 A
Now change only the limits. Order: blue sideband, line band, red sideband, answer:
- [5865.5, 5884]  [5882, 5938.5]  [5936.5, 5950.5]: 3.0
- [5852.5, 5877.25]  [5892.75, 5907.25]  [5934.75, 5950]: 1.3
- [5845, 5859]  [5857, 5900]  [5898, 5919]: 1.4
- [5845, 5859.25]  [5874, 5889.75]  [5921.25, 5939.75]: 0.5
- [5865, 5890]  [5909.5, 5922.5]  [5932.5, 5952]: 0.8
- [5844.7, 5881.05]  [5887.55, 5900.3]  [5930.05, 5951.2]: 2.1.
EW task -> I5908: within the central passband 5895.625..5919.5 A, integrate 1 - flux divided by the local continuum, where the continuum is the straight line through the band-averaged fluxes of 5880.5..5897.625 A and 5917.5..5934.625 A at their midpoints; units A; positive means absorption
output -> -1.0 A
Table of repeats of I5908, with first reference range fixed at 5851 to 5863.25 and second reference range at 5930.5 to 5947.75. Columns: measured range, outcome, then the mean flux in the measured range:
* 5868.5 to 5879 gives -0.1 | 4.28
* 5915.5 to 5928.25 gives 0.7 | 4.36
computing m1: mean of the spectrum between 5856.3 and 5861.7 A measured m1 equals 3.9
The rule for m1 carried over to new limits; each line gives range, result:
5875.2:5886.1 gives 4.42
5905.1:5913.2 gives 4.78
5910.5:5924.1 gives 4.18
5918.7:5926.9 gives 4.15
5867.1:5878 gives 4.29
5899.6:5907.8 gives 4.31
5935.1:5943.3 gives 4.79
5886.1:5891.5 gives 3.61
